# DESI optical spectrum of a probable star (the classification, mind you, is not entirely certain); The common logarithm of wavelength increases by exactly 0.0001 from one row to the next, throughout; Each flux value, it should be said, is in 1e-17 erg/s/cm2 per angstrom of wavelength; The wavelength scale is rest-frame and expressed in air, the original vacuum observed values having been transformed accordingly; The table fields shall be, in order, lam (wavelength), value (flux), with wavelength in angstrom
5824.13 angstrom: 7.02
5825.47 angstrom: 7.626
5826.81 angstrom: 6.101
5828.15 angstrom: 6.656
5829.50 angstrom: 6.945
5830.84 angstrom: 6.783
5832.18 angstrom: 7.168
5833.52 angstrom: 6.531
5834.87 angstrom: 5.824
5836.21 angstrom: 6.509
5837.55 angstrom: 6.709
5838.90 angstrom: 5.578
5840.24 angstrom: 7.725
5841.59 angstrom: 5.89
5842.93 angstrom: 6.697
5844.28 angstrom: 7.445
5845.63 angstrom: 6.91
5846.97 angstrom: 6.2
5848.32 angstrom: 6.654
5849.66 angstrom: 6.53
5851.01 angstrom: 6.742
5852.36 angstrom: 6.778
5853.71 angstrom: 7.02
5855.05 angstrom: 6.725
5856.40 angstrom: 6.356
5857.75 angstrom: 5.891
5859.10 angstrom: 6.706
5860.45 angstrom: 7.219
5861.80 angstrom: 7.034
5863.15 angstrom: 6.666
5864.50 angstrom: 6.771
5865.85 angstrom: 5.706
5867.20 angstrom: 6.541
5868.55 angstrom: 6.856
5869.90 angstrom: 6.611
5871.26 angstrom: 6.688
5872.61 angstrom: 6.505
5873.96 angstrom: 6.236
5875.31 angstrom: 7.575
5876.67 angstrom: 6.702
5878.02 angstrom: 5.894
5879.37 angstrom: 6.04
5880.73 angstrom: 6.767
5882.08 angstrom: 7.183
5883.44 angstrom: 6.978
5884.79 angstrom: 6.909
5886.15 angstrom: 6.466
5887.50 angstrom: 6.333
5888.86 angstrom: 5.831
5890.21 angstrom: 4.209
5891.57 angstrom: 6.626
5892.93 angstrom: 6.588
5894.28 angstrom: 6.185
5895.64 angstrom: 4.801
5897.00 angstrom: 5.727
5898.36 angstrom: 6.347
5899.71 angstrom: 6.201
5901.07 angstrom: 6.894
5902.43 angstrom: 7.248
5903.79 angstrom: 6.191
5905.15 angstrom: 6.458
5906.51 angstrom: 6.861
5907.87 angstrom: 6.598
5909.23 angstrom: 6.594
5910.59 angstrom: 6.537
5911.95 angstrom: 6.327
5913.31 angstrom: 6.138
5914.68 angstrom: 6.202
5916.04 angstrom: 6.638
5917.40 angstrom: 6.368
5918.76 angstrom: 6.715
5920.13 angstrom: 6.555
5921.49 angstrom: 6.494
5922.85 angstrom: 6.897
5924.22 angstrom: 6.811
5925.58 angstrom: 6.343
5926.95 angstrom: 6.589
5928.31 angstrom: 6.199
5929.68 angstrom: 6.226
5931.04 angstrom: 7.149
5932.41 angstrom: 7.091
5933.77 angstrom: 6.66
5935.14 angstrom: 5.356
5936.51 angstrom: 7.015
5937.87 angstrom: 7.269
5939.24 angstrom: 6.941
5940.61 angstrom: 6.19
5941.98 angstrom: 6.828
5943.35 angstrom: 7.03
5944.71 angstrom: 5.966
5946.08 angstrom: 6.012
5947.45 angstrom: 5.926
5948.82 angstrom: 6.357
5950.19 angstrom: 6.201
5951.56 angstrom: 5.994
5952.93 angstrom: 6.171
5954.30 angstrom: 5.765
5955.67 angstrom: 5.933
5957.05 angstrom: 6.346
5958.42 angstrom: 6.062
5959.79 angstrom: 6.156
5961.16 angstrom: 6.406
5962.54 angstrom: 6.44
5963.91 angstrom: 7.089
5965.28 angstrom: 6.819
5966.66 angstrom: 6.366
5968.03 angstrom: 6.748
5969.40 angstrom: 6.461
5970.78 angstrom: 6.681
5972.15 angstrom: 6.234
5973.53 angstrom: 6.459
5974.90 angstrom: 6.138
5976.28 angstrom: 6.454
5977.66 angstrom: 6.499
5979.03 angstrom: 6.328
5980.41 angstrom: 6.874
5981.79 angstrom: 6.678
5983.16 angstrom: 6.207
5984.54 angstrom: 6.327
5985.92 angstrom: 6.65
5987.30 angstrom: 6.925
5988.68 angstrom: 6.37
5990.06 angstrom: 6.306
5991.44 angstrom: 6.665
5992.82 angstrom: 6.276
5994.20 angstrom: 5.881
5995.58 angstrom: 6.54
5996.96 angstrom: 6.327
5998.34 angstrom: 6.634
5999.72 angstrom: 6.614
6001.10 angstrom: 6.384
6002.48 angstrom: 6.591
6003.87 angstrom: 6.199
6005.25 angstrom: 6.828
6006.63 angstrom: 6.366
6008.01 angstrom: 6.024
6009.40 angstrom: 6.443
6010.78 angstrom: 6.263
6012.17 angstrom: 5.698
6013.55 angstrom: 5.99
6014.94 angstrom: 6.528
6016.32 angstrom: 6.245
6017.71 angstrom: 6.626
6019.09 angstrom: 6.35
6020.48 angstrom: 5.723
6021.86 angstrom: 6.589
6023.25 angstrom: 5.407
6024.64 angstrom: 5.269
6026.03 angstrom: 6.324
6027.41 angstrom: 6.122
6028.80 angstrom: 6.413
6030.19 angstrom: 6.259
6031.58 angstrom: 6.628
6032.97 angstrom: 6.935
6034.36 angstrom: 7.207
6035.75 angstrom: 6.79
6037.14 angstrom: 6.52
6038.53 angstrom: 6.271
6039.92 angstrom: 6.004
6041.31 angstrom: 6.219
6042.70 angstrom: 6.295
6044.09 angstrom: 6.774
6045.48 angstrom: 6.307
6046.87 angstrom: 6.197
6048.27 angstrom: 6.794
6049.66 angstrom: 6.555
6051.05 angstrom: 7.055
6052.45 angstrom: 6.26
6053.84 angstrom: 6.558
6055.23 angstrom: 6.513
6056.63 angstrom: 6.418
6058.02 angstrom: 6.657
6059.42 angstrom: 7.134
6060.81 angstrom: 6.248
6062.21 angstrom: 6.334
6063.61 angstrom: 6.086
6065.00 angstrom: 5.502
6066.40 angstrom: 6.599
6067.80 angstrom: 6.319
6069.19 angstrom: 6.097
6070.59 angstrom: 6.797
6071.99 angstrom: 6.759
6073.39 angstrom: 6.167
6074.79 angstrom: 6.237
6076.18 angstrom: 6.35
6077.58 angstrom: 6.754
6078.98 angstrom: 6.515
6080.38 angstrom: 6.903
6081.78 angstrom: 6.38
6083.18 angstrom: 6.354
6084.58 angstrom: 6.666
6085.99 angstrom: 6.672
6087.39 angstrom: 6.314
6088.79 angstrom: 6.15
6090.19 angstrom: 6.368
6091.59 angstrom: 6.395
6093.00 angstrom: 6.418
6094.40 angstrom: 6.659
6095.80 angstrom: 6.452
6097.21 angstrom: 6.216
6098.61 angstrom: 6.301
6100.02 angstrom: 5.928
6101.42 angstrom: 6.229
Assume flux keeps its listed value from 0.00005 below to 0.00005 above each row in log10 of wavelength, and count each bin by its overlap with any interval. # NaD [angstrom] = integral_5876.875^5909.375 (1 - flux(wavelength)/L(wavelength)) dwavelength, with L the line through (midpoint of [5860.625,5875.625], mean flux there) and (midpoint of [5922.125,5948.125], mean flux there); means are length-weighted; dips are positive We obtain 1.39 angstrom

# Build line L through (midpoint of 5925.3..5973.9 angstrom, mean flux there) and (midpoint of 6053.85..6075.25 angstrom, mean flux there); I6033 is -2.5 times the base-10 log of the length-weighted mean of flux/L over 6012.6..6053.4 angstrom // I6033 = 0.007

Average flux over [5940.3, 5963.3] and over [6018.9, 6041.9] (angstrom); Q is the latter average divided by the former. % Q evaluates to 1.01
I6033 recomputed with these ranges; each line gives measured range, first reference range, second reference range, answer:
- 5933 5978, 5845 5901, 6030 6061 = 0.02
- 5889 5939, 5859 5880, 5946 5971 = 0.01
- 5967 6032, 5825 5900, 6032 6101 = 0.02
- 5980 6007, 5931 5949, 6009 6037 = -0.02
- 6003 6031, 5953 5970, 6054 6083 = 0.04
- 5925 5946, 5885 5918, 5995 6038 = -0.05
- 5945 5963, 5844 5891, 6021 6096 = 0.06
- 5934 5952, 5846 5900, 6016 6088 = 0.01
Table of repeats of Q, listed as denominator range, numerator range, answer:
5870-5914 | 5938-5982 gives 1.00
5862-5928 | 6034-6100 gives 1.00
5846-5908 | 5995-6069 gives 0.98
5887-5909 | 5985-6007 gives 1.04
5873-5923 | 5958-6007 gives 1.01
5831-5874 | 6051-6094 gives 0.97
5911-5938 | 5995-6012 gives 0.98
